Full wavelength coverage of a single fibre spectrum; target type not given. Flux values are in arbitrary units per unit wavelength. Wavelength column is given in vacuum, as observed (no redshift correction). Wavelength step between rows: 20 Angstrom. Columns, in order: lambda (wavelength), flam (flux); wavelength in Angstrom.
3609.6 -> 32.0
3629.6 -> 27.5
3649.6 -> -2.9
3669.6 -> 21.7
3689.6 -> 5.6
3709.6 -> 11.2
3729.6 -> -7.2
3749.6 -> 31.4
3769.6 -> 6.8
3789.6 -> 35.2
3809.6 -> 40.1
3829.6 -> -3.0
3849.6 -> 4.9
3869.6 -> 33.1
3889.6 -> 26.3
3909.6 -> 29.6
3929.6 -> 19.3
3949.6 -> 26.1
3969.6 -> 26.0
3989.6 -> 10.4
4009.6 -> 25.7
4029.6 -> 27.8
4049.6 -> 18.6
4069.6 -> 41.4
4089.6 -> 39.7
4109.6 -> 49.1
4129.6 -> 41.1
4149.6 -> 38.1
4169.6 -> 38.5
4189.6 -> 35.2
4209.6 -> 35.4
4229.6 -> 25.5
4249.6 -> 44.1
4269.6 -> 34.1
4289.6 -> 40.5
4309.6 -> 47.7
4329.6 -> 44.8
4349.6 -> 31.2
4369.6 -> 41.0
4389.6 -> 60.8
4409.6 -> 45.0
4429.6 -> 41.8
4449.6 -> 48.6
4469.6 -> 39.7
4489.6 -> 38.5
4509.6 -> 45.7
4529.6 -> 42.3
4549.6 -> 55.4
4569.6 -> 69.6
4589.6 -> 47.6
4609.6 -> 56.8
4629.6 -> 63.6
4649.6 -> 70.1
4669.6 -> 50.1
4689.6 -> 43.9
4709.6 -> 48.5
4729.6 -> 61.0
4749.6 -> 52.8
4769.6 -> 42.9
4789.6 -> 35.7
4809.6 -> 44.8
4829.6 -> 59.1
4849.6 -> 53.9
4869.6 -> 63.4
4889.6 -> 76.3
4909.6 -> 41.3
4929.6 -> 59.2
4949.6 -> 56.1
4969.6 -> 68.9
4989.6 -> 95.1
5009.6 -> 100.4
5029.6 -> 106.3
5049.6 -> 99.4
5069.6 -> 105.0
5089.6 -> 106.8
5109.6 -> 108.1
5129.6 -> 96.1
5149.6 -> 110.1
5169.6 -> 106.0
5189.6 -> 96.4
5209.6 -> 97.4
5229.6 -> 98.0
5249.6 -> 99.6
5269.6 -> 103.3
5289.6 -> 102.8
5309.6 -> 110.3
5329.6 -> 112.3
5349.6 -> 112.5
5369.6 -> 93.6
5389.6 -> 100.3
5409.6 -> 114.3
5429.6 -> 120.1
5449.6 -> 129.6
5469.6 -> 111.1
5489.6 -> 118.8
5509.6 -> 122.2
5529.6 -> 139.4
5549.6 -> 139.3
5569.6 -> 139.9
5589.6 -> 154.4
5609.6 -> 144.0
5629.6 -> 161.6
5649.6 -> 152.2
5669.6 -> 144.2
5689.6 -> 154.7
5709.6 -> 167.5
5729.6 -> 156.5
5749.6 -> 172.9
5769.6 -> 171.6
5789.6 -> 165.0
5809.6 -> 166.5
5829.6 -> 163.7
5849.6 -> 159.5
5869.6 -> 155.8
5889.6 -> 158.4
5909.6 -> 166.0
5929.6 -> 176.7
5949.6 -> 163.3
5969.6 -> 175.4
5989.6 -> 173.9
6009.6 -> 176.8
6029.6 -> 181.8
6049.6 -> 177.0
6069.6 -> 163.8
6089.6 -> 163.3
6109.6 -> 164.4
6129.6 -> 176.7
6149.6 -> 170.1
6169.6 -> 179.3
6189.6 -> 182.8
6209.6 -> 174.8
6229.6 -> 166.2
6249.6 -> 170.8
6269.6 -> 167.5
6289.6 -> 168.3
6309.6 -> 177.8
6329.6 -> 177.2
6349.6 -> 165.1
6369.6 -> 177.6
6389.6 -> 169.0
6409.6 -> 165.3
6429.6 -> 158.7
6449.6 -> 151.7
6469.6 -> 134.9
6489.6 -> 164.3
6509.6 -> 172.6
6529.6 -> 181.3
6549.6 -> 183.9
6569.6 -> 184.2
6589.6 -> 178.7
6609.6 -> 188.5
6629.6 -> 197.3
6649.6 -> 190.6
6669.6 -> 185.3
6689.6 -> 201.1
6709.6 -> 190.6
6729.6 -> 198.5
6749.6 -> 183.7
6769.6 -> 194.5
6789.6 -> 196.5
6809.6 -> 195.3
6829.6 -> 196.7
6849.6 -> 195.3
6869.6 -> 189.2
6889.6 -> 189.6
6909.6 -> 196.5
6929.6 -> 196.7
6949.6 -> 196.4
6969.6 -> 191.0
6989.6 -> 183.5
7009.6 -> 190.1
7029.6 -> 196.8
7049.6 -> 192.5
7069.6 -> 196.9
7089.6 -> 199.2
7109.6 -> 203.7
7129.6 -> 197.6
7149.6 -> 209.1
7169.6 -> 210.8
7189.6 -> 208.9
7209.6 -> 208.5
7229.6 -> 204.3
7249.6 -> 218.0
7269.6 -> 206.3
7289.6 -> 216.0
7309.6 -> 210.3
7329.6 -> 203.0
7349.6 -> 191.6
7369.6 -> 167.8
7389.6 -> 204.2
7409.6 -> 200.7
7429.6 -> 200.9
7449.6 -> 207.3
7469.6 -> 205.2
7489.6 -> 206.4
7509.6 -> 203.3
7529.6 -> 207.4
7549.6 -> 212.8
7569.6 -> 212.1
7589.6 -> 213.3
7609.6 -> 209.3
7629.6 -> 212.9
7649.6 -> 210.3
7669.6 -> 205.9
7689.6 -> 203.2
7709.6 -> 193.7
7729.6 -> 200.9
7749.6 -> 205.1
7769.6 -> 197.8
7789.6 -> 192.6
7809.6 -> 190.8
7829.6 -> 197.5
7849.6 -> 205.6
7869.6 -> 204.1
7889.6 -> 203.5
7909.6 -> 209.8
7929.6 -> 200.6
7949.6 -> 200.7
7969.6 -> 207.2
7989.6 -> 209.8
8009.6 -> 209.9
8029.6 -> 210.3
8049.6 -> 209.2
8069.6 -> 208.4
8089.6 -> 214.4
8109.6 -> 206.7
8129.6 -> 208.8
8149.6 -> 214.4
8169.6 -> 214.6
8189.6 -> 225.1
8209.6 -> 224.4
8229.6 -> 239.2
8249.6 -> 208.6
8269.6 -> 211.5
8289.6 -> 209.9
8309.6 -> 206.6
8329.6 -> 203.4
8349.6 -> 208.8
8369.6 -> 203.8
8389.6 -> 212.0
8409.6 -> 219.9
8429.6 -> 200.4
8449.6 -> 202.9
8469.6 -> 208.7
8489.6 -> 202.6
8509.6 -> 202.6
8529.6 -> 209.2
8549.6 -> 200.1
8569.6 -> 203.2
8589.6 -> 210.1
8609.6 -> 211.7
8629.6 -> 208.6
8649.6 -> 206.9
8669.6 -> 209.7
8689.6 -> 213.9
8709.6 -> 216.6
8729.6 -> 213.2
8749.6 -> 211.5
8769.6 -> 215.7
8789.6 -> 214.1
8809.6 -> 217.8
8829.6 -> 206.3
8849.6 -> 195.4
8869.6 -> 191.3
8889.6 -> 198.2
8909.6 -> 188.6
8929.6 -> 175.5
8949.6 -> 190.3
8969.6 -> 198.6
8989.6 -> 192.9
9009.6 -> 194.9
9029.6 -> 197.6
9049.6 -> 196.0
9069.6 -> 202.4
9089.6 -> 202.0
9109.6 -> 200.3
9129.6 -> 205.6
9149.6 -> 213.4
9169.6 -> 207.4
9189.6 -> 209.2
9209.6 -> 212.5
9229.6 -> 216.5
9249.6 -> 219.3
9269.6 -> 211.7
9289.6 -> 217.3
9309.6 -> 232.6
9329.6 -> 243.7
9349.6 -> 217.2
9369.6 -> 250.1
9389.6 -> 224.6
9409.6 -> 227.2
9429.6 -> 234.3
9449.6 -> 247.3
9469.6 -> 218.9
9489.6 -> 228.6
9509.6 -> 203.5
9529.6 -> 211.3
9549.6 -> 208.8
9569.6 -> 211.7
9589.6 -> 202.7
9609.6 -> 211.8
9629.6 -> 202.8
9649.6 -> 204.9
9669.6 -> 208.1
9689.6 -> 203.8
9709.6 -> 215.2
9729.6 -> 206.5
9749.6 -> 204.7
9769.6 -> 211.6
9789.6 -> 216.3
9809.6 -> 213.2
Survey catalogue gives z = 0.25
